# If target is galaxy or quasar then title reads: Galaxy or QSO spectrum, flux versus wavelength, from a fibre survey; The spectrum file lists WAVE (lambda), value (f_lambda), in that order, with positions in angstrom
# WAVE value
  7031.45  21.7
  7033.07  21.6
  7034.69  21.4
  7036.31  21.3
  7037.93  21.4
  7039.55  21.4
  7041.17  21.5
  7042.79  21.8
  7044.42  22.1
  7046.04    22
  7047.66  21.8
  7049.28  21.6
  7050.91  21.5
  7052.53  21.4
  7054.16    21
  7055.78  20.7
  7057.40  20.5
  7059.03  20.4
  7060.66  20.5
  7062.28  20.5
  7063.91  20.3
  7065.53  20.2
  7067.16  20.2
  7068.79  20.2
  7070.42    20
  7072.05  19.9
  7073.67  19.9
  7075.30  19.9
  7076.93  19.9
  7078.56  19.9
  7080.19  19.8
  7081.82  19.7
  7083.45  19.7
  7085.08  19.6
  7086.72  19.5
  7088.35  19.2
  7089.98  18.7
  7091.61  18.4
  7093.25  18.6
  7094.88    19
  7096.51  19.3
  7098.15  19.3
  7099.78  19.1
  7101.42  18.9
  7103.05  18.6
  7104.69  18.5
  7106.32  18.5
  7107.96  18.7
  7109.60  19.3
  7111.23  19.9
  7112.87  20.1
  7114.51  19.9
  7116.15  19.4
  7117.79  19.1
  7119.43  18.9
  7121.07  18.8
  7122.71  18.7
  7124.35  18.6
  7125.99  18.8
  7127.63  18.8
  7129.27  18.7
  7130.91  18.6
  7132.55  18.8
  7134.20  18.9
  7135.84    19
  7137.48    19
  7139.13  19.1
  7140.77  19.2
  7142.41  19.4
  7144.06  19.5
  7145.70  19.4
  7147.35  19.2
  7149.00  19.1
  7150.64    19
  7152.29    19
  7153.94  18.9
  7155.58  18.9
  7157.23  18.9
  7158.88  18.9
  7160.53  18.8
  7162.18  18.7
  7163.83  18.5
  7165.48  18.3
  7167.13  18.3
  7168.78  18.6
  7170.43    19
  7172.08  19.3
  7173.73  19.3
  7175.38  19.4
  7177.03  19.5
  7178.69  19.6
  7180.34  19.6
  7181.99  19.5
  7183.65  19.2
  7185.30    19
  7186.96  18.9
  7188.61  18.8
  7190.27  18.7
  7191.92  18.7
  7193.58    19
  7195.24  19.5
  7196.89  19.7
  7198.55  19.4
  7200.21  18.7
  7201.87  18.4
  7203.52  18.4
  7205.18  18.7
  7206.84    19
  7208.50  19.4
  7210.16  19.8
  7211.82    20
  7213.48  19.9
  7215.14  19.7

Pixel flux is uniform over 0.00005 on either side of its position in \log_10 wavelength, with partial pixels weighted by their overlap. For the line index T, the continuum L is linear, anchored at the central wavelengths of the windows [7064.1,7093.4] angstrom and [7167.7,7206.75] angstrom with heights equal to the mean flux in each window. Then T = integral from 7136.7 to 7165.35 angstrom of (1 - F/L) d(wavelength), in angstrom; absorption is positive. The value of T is 0.4 angstrom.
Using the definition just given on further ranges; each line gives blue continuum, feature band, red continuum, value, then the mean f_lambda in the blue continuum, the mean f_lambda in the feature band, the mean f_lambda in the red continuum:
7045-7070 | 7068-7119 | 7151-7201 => 2.33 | 20.9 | 19.4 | 19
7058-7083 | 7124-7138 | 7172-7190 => 0.59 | 20.1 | 18.8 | 19.3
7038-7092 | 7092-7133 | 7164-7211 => 1.88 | 20.4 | 19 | 19.1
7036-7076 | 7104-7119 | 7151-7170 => 0.35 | 20.9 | 19.3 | 18.7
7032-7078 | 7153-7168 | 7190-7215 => 0.75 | 20.9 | 18.7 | 19.2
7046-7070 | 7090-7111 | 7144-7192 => 1.29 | 20.8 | 18.9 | 19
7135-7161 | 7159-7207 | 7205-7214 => 0.85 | 19.1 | 19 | 19.5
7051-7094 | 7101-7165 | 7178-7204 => 1.70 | 20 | 19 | 19.1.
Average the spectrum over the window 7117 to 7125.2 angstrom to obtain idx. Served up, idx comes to 18.8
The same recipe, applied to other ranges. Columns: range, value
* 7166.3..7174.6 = 18.9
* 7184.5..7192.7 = 18.8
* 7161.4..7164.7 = 18.6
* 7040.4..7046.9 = 21.8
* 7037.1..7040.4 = 21.4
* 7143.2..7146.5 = 19.4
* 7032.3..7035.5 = 21.5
